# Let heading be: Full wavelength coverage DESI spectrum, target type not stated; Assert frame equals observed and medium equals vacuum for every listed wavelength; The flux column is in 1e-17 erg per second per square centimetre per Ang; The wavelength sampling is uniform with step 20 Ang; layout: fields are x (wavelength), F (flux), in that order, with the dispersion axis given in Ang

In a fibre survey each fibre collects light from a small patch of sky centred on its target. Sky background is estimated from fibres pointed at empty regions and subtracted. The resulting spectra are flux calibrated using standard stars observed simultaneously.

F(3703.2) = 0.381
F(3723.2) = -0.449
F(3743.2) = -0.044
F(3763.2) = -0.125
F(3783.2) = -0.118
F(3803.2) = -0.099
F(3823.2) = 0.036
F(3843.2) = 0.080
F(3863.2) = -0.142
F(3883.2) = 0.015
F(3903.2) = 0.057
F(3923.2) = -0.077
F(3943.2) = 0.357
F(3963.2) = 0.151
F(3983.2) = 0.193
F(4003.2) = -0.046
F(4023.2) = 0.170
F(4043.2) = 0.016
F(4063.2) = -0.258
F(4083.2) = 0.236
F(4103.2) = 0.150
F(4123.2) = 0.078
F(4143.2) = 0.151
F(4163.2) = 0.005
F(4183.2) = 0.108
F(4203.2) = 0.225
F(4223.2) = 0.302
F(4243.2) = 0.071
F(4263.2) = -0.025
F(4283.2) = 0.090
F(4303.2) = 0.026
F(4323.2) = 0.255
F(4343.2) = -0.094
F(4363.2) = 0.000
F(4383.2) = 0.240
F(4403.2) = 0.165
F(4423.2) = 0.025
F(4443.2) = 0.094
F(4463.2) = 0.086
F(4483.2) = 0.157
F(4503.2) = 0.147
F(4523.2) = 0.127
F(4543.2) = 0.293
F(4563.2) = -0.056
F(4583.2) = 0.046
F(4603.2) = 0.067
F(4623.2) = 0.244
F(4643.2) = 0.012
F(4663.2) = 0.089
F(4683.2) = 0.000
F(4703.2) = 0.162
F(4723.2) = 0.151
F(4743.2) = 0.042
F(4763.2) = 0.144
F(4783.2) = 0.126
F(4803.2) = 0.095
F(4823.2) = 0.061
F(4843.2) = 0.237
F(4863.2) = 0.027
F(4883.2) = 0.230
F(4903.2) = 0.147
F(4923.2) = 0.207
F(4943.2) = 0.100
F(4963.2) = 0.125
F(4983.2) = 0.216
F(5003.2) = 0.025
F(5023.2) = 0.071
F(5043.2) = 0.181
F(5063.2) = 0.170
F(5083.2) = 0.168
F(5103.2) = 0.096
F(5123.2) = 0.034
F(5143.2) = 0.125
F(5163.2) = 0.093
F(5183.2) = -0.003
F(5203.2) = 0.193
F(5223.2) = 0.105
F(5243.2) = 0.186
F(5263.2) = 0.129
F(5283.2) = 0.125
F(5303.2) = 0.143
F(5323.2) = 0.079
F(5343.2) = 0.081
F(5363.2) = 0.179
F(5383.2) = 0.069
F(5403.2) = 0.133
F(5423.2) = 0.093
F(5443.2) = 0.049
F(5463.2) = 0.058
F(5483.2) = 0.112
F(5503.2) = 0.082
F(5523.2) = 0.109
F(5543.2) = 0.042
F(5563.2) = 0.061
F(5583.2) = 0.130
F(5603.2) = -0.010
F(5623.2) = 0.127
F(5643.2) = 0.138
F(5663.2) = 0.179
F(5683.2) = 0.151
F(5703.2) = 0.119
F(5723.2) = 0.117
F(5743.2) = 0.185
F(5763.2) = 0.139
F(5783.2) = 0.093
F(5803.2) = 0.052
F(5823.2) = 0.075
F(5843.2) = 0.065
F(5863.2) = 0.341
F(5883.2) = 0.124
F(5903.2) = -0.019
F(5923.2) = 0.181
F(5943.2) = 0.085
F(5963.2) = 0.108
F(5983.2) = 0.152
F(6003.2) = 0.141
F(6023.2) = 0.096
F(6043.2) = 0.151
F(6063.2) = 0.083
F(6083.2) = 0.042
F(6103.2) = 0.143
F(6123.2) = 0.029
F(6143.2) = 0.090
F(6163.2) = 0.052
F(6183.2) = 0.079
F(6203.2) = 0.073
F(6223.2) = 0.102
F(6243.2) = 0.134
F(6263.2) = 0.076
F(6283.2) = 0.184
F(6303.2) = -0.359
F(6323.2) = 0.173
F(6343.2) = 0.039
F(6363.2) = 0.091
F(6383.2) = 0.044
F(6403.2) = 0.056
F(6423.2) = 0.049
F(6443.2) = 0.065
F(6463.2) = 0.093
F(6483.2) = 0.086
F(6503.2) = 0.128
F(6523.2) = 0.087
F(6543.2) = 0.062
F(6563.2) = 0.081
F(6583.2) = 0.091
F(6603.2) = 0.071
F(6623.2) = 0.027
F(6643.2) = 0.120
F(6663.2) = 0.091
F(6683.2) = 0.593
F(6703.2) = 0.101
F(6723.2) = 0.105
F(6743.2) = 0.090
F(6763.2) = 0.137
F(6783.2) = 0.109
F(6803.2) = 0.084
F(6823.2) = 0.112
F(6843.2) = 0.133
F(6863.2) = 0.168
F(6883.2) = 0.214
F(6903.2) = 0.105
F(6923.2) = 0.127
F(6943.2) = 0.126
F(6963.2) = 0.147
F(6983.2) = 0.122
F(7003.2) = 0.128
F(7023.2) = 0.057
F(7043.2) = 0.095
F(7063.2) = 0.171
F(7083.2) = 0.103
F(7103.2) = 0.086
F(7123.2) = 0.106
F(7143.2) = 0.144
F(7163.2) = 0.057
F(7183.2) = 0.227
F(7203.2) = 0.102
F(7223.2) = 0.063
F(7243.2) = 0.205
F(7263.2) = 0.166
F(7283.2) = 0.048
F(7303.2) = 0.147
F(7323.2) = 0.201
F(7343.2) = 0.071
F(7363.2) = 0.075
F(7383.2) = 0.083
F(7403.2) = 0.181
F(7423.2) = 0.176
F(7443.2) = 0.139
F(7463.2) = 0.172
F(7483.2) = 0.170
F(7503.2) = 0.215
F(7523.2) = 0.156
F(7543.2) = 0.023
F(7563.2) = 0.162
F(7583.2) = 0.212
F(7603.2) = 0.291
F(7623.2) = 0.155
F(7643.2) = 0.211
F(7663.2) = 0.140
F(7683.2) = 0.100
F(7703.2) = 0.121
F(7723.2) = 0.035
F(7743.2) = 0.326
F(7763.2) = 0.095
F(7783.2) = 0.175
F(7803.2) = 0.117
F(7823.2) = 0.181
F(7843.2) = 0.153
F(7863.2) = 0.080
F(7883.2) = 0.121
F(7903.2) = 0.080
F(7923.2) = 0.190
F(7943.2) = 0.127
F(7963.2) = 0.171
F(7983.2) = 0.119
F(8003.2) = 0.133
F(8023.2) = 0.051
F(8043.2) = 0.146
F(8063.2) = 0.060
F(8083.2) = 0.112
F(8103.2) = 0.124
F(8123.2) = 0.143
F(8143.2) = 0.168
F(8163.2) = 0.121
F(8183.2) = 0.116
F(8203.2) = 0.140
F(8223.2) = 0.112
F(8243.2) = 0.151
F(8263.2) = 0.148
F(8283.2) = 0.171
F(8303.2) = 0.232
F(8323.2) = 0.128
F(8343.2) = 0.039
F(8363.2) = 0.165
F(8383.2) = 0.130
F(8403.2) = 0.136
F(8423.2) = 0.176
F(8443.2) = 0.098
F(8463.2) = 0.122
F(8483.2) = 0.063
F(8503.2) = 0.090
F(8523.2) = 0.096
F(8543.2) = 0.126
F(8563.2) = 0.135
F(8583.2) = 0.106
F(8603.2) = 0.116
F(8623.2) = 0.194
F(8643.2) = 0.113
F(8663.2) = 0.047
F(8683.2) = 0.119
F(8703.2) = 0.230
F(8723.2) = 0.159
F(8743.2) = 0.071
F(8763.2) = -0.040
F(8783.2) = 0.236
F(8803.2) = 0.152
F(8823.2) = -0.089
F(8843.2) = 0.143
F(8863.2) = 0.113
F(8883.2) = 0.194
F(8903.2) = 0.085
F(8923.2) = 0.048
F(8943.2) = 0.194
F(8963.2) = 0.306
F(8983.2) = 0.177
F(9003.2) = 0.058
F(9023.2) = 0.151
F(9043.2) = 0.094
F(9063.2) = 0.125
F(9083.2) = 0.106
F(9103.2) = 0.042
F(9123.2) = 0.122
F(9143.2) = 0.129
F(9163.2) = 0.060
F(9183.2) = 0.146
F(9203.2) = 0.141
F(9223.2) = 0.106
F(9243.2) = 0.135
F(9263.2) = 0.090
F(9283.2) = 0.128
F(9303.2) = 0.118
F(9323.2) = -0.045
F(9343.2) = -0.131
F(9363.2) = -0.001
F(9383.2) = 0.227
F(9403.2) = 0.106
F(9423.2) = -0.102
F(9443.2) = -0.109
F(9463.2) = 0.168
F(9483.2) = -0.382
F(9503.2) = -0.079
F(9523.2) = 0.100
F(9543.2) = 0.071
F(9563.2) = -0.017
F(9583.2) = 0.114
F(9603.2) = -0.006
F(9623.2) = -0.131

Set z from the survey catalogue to 0.792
